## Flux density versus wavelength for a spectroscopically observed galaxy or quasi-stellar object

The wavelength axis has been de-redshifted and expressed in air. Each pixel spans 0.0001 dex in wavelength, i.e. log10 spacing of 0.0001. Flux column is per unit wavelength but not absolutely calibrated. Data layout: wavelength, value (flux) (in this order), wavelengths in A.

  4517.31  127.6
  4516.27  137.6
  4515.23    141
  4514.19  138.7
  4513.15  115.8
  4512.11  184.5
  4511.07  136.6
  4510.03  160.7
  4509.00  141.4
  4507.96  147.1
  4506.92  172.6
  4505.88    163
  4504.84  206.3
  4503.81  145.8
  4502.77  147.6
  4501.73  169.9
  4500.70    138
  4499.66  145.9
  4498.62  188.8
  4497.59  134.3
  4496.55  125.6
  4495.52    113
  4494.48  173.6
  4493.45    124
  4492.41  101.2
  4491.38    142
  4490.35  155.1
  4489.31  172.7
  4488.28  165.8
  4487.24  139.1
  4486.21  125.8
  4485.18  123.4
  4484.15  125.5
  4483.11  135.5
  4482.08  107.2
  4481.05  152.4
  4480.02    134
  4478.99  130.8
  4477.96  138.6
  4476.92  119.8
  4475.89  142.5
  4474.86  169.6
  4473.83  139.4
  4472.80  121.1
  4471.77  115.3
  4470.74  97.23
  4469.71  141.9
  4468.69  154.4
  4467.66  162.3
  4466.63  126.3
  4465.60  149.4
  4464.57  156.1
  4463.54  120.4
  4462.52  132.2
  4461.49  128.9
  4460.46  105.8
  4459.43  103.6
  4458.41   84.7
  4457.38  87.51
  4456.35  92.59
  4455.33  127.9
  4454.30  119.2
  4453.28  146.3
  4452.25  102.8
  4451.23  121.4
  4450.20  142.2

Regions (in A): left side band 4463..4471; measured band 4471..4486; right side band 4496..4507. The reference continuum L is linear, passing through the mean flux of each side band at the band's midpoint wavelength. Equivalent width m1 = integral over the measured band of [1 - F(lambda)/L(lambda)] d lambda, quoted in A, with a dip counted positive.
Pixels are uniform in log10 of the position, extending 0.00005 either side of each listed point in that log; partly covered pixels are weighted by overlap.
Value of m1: 1.4 A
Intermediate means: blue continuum 140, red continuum 157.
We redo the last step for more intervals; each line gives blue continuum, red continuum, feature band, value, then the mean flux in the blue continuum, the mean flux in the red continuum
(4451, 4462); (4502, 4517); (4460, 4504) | -2.6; 111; 153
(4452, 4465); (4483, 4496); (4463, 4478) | -1.5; 116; 138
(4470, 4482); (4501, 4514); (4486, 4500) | 0.2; 132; 157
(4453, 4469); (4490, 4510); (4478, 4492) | 0.1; 124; 150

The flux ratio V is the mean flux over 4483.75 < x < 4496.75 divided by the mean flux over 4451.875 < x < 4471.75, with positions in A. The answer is 1.1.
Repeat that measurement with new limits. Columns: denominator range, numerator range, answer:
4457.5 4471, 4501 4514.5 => 1.23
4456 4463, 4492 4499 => 1.30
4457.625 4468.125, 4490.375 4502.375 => 1.13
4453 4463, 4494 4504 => 1.32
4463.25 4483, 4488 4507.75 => 1.12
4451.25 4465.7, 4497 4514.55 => 1.32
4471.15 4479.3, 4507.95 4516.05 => 1.08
